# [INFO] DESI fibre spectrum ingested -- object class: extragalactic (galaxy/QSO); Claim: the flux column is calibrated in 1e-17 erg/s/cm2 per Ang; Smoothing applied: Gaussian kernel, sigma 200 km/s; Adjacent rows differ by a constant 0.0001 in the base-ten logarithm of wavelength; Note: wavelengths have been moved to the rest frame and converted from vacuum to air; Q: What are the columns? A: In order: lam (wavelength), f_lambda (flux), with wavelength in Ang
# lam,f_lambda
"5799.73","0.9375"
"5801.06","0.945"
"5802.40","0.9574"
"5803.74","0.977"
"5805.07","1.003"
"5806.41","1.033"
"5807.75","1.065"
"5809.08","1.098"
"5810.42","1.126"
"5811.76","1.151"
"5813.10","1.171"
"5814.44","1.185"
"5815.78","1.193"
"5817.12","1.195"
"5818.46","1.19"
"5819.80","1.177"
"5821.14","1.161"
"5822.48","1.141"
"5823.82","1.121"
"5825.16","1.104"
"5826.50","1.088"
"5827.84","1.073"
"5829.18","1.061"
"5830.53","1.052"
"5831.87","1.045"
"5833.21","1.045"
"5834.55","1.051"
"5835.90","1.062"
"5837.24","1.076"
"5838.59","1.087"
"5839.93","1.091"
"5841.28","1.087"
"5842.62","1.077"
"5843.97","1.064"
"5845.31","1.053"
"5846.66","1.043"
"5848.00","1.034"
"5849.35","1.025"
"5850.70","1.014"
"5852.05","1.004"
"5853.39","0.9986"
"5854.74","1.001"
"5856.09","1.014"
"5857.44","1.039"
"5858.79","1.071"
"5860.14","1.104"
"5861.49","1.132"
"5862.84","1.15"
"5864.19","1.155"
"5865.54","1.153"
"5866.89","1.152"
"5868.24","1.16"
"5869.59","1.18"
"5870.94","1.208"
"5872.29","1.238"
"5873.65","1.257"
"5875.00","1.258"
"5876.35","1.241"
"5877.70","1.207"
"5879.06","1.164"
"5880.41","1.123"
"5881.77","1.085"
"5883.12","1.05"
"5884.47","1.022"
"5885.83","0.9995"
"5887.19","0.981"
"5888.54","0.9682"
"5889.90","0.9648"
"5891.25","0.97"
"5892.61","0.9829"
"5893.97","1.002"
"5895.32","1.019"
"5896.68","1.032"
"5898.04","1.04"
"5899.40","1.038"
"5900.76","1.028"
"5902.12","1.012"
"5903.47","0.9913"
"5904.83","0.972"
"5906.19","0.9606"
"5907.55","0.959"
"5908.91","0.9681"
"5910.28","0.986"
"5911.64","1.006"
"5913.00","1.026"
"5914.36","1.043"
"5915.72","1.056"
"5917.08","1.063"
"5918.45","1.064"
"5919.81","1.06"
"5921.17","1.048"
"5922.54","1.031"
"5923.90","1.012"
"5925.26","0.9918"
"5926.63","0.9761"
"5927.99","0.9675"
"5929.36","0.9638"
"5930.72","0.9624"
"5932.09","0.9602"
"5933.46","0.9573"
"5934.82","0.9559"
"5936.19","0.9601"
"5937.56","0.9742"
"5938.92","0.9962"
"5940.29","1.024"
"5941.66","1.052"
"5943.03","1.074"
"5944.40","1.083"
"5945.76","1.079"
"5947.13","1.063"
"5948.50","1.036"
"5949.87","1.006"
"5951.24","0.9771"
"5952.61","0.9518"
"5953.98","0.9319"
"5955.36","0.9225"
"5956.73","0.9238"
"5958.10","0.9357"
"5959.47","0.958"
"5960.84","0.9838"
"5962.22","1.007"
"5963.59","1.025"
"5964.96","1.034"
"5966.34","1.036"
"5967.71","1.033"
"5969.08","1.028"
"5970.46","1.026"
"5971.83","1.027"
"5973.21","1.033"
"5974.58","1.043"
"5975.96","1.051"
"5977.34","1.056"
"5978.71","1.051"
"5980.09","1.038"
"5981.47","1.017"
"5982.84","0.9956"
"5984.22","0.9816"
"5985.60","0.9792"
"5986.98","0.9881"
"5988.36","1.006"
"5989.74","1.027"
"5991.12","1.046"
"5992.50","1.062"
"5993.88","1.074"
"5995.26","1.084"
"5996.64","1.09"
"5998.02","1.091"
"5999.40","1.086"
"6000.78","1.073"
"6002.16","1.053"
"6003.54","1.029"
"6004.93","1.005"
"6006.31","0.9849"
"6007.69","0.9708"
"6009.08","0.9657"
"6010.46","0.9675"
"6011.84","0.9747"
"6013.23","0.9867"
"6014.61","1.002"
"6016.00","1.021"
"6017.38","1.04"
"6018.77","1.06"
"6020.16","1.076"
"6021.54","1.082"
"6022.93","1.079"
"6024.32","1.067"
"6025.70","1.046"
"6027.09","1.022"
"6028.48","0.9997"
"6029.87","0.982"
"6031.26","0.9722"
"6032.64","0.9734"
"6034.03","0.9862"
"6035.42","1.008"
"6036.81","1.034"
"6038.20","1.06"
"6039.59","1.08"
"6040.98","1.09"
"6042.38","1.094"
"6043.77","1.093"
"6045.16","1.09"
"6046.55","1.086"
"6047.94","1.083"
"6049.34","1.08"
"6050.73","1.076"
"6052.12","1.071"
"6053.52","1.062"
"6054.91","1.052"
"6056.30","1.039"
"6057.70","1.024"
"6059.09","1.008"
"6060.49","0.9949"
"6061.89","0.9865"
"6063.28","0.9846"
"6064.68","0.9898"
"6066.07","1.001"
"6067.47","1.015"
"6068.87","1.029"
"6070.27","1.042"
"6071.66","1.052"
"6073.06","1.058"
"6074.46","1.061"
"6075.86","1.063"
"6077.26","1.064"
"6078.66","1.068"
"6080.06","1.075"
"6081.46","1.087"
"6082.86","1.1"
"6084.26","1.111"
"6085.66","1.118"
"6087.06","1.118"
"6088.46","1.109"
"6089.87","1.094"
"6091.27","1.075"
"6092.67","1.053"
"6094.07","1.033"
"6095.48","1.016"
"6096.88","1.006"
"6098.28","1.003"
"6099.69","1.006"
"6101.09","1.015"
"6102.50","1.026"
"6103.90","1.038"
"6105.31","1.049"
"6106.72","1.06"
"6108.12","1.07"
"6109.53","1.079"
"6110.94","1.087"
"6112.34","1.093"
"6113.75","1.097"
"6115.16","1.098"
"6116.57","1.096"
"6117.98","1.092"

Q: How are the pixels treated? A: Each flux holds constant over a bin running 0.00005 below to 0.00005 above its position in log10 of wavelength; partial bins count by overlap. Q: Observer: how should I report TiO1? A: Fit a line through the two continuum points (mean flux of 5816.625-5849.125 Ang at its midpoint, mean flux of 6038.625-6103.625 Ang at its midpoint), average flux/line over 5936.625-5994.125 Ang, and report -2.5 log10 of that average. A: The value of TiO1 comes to 0.06 mag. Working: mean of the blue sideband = 1.09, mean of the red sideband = 1.05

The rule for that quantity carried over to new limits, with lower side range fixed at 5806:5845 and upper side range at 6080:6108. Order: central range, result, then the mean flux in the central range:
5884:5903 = 0.09 mag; 1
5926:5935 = 0.13 mag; 0.964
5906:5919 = 0.08 mag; 1.01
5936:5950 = 0.05 mag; 1.04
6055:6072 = 0.05 mag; 1.01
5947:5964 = 0.11 mag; 0.975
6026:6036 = 0.08 mag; 0.994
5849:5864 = 0.05 mag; 1.05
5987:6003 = 0.02 mag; 1.06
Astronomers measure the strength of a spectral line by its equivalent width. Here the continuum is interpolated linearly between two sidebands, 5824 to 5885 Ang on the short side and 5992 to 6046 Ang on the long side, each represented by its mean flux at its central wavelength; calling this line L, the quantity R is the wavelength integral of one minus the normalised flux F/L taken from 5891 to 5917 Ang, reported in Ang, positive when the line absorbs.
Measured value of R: 1.8 Ang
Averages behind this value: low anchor 1.1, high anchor 1.04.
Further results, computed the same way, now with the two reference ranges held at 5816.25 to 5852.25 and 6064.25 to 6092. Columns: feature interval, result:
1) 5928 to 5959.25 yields 2.5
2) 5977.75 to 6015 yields 1.7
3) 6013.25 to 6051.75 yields 0.9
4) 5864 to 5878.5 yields -1.6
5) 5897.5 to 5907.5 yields 0.7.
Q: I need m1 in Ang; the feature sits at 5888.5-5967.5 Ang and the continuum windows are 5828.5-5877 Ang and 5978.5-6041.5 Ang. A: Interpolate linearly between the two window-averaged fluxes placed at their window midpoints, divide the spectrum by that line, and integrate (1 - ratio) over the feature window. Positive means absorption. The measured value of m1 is 4.6 Ang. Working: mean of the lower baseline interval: 1.1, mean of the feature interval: 1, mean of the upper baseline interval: 1.03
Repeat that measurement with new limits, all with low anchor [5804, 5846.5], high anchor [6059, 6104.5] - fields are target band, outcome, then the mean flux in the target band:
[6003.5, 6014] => 0.8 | 0.983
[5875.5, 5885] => -0.4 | 1.13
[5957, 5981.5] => 1.1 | 1.02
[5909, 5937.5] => 2.0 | 1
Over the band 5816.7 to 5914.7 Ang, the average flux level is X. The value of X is 1.07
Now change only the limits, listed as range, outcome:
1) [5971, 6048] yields 1.03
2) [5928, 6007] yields 1.02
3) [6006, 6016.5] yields 0.983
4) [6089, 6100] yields 1.04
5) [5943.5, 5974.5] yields 1.01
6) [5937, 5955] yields 1.02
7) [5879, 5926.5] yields 1.02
